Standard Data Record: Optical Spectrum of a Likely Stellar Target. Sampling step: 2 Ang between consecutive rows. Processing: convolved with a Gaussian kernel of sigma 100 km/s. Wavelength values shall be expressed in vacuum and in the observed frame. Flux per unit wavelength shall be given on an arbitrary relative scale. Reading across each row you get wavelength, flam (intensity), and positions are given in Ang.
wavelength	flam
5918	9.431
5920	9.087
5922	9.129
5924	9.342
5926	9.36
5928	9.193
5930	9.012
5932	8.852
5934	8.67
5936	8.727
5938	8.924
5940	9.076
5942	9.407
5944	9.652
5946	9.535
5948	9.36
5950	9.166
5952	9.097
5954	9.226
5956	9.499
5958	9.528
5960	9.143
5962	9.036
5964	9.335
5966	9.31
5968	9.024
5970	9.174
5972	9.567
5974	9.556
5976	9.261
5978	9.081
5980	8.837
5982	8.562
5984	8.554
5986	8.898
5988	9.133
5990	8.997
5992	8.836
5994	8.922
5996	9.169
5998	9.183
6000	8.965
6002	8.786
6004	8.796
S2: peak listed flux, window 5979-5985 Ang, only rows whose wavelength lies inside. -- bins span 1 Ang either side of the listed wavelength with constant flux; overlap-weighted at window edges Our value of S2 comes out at 8.837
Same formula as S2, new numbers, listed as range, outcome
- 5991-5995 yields 8.922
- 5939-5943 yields 9.407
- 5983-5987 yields 8.898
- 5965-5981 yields 9.567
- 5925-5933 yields 9.36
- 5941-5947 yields 9.652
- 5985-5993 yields 9.133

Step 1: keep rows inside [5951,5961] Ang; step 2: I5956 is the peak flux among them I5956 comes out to 9.528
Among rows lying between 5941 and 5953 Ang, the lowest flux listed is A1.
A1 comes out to 9.097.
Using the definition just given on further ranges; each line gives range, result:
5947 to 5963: 9.036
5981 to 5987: 8.554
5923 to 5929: 9.193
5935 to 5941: 8.727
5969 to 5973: 9.174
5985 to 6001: 8.836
